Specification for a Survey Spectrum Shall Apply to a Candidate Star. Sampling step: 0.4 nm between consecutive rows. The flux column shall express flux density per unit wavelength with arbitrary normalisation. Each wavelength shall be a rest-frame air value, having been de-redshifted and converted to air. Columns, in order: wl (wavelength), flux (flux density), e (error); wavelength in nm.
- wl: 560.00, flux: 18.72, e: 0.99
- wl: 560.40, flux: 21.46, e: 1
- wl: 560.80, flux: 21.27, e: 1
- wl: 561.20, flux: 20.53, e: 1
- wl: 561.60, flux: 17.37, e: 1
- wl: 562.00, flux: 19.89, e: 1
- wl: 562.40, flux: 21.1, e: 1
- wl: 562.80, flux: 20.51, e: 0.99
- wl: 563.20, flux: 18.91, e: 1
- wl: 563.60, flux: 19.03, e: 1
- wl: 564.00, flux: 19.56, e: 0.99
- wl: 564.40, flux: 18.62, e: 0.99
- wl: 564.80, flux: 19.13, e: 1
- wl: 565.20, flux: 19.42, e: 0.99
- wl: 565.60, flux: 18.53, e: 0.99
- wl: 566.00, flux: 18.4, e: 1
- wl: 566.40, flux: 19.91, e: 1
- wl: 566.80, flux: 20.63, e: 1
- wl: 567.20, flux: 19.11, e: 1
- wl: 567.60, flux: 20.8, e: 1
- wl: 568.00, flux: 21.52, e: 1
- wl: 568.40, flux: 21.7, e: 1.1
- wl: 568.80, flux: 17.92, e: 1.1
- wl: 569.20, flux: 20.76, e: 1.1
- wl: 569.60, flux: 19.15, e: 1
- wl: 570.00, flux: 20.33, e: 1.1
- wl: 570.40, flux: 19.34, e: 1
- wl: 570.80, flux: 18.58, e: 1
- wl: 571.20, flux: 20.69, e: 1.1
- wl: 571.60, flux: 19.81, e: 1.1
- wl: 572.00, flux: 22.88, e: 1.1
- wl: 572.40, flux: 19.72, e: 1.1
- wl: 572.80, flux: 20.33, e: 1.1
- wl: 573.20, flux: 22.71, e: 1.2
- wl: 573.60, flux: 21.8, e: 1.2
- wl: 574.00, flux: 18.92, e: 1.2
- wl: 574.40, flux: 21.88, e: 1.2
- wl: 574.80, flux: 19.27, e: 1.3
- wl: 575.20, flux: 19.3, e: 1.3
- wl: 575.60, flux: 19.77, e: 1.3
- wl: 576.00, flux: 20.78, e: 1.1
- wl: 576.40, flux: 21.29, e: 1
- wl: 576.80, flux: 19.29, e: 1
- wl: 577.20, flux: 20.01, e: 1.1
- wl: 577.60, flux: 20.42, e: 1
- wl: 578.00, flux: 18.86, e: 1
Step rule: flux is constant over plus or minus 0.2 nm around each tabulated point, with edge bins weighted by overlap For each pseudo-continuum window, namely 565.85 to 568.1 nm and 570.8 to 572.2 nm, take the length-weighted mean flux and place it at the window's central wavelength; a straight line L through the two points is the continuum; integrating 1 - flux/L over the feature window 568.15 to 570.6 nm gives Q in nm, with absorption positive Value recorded 0.06 nm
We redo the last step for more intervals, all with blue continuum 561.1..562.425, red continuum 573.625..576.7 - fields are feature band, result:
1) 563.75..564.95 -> 0.03 nm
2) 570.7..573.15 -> -0.06 nm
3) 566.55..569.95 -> -0.06 nm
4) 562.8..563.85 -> 0.01 nm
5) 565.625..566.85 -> 0.02 nm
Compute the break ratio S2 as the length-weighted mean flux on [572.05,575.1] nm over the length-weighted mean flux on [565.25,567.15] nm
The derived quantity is 1.07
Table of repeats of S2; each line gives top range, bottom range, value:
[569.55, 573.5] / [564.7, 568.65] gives 1.03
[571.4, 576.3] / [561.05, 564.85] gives 1.06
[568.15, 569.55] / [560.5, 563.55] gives 1.01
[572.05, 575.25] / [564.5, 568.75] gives 1.04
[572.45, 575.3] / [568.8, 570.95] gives 1.06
